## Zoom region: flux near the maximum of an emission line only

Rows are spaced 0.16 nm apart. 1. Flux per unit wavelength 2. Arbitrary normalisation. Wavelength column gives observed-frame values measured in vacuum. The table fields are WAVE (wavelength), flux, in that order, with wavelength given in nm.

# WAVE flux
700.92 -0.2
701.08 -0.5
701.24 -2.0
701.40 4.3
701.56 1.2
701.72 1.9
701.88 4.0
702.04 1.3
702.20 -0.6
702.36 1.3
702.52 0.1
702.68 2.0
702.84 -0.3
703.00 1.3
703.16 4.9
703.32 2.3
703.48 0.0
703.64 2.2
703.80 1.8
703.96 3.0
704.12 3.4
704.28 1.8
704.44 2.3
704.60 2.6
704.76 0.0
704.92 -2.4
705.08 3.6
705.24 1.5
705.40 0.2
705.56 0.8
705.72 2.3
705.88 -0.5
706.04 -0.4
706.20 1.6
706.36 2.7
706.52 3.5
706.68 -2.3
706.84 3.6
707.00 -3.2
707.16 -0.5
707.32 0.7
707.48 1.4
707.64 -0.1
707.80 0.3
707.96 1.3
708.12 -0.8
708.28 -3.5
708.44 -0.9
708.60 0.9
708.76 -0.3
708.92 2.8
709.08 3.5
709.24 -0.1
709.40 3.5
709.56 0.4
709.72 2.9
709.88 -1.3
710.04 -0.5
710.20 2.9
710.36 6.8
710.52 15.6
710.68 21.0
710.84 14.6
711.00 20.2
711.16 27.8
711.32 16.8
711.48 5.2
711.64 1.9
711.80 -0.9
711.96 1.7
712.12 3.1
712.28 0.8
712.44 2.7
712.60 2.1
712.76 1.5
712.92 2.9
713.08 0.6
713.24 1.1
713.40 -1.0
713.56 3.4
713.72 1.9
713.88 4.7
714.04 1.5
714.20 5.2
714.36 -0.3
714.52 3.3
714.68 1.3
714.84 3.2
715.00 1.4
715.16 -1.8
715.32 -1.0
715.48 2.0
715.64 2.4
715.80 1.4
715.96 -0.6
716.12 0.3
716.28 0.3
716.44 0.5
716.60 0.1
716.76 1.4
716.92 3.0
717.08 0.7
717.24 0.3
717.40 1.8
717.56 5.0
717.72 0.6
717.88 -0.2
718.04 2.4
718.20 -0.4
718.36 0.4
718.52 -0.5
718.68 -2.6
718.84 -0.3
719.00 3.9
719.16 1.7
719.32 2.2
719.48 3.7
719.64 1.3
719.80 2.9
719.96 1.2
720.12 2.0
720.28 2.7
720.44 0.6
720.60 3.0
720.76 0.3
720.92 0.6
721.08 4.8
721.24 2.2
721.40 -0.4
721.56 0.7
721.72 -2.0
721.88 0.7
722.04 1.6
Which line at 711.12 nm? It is [O II]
